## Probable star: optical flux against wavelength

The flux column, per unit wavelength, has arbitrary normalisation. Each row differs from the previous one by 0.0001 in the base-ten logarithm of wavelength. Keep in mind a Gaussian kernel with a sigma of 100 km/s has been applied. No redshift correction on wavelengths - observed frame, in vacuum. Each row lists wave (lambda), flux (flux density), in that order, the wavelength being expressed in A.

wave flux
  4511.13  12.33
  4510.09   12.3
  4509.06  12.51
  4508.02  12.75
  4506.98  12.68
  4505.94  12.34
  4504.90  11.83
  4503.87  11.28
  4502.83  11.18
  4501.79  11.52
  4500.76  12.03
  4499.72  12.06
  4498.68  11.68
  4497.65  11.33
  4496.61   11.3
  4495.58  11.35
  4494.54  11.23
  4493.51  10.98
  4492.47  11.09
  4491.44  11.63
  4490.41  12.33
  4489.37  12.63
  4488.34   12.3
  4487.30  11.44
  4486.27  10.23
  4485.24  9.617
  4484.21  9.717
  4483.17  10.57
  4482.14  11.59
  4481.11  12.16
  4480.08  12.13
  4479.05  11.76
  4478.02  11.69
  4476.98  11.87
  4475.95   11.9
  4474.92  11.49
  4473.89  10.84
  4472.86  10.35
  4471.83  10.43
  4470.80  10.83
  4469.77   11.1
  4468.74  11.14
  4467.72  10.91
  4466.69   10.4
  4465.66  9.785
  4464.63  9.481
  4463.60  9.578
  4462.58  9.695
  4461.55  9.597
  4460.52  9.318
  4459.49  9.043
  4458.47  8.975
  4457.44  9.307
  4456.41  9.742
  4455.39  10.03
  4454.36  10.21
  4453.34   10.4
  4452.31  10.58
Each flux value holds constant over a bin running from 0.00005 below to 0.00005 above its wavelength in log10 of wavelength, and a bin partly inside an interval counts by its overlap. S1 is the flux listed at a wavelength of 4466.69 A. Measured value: 10.4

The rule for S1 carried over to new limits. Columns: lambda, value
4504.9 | 11.83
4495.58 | 11.35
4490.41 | 12.33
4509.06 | 12.51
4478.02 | 11.69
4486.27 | 10.23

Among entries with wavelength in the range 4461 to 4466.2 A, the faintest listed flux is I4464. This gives 9.481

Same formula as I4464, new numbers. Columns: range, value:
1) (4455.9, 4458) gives 9.307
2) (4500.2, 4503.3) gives 11.18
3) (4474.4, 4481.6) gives 11.49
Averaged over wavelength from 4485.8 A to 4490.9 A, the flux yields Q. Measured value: 11.8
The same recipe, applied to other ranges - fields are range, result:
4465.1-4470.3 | 10.7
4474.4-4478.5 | 11.7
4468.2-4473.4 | 10.8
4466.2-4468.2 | 10.6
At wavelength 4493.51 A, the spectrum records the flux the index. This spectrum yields 10.98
